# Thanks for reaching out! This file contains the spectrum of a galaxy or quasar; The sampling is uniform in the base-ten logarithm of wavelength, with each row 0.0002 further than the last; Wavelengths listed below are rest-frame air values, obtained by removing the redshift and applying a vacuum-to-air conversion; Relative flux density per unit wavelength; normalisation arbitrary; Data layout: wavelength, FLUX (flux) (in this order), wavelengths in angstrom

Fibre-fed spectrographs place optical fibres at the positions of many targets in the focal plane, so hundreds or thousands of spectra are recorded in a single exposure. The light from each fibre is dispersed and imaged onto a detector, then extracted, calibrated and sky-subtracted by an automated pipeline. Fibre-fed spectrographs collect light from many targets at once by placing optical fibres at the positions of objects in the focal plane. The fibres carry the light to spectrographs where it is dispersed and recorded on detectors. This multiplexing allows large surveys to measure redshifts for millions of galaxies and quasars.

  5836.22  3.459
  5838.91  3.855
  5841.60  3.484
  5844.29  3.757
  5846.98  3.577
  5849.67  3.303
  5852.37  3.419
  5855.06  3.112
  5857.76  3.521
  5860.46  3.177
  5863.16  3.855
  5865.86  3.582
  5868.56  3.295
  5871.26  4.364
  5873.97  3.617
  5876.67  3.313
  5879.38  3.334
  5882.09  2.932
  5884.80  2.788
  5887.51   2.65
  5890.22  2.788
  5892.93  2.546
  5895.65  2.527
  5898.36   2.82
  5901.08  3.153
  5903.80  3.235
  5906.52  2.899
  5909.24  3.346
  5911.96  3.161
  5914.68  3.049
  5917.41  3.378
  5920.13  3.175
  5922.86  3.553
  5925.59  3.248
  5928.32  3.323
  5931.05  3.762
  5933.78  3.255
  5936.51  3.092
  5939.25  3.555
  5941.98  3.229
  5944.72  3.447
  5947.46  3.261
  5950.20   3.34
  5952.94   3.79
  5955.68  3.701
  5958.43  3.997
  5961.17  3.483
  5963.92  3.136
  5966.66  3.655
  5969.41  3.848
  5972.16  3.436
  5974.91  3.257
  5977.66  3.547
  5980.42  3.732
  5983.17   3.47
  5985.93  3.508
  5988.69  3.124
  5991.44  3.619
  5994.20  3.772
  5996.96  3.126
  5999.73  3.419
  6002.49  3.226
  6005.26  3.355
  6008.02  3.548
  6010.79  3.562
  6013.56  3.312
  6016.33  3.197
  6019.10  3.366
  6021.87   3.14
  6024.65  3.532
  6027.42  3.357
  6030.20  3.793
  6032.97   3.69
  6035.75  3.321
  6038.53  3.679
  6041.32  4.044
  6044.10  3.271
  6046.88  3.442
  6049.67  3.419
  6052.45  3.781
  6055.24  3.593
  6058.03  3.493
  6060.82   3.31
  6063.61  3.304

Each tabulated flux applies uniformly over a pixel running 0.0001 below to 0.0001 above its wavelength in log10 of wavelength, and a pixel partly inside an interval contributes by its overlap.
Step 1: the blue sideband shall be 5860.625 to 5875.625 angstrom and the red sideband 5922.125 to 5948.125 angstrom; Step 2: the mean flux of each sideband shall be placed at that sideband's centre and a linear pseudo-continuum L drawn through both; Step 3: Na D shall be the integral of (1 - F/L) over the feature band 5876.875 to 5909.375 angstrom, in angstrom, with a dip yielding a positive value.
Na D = 6.0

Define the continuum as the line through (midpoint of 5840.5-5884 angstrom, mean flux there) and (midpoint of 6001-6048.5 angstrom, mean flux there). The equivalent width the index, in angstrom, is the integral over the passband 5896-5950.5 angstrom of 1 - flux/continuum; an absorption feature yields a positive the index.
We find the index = 3.41 angstrom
